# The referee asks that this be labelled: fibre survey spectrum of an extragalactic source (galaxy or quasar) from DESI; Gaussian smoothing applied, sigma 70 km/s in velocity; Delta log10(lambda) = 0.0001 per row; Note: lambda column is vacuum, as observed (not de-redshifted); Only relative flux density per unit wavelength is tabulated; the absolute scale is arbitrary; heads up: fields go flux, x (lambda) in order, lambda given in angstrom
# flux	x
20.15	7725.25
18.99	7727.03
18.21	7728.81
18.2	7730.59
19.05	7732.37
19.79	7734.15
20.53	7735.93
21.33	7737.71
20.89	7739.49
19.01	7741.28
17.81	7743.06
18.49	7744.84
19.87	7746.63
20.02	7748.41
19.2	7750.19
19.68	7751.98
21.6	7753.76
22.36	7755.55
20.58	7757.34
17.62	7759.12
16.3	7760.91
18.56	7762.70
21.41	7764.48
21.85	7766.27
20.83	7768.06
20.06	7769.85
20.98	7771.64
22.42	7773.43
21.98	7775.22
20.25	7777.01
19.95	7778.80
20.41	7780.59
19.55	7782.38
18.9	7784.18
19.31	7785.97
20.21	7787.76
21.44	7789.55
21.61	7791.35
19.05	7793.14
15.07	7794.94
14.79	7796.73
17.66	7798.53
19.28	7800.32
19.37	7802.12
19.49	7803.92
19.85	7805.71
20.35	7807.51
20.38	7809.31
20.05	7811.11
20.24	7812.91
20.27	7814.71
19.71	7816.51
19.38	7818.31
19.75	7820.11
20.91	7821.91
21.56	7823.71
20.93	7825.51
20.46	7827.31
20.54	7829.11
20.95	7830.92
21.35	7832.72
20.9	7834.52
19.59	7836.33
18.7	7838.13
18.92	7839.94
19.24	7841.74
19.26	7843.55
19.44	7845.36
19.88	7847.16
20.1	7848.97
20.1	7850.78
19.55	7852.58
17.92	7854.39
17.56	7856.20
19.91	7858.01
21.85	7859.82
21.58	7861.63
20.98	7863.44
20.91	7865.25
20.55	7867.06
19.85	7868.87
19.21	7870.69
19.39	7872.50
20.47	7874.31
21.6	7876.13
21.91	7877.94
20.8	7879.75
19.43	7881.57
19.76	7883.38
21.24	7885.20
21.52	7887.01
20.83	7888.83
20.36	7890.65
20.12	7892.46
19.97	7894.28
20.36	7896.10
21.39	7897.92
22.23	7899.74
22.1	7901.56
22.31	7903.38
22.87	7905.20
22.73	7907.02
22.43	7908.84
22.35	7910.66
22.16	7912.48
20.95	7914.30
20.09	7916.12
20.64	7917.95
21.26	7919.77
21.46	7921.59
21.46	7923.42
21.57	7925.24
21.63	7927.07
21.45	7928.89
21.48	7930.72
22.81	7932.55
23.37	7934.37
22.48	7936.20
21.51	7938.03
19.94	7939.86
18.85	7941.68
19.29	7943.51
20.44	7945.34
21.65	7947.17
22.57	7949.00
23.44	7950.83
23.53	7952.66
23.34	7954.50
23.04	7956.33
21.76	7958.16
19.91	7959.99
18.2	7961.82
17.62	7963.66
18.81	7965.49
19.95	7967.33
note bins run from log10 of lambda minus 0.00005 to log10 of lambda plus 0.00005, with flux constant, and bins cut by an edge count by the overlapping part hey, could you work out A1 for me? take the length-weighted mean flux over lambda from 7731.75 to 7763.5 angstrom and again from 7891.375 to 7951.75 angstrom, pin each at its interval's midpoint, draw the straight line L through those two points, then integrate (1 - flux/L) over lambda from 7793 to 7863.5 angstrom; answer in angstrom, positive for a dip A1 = 2.8 angstrom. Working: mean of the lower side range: 19.6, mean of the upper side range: 21.5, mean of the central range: 19.7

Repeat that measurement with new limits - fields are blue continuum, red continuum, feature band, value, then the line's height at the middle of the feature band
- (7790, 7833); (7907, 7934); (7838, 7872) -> 1.1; 20.5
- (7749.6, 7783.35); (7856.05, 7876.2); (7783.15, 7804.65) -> 1.6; 20.3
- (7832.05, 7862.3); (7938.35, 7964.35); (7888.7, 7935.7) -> -2.4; 20.5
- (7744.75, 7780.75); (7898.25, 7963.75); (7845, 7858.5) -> 1.1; 20.9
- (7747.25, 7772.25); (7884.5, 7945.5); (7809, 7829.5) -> 0.2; 20.6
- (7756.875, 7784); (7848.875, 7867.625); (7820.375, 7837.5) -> -0.5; 20.1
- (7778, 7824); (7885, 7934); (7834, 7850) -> 0.6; 20.3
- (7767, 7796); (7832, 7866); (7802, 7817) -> 0.0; 20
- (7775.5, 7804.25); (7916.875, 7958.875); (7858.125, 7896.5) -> 0.1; 20.7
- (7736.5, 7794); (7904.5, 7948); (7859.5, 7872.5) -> 0.2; 20.9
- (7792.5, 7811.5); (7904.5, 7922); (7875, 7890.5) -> 0.0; 20.9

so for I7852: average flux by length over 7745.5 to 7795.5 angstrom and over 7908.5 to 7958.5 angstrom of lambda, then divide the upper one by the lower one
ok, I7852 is 1.08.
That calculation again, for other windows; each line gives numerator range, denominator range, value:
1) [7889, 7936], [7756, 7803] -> 1.10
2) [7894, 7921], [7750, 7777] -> 1.06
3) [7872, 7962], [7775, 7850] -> 1.08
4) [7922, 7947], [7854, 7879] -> 1.05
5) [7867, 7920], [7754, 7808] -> 1.07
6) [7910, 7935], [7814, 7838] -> 1.06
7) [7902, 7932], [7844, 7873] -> 1.09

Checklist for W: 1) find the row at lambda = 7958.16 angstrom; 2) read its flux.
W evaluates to 21.76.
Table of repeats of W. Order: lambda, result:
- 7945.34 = 20.44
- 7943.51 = 19.29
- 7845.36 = 19.44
